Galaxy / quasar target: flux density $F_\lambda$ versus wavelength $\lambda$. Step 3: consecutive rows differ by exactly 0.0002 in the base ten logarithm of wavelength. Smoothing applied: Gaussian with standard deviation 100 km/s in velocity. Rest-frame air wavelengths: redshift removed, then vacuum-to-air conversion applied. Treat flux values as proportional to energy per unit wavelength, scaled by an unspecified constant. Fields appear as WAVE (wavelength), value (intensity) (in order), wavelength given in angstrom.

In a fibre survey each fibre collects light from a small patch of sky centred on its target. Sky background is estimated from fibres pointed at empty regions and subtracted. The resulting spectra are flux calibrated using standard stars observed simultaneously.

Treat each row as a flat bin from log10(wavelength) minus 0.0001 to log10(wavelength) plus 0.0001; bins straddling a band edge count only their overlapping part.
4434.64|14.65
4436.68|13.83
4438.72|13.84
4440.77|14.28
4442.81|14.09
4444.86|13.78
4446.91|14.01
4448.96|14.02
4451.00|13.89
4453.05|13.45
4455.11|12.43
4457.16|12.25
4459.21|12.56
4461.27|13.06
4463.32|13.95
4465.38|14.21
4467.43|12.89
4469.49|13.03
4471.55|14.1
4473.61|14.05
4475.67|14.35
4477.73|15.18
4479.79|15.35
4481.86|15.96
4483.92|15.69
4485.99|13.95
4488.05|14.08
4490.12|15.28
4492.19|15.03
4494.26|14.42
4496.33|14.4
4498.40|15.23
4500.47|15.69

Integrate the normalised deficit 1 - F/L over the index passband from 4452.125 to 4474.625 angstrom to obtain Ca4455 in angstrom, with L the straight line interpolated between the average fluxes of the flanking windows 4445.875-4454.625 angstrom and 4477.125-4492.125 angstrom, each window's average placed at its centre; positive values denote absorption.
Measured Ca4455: 1.55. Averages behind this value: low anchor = 13.7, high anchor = 15.1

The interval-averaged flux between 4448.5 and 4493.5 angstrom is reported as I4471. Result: 14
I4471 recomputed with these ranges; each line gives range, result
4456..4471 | 13.2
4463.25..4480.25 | 14.1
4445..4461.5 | 13.2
